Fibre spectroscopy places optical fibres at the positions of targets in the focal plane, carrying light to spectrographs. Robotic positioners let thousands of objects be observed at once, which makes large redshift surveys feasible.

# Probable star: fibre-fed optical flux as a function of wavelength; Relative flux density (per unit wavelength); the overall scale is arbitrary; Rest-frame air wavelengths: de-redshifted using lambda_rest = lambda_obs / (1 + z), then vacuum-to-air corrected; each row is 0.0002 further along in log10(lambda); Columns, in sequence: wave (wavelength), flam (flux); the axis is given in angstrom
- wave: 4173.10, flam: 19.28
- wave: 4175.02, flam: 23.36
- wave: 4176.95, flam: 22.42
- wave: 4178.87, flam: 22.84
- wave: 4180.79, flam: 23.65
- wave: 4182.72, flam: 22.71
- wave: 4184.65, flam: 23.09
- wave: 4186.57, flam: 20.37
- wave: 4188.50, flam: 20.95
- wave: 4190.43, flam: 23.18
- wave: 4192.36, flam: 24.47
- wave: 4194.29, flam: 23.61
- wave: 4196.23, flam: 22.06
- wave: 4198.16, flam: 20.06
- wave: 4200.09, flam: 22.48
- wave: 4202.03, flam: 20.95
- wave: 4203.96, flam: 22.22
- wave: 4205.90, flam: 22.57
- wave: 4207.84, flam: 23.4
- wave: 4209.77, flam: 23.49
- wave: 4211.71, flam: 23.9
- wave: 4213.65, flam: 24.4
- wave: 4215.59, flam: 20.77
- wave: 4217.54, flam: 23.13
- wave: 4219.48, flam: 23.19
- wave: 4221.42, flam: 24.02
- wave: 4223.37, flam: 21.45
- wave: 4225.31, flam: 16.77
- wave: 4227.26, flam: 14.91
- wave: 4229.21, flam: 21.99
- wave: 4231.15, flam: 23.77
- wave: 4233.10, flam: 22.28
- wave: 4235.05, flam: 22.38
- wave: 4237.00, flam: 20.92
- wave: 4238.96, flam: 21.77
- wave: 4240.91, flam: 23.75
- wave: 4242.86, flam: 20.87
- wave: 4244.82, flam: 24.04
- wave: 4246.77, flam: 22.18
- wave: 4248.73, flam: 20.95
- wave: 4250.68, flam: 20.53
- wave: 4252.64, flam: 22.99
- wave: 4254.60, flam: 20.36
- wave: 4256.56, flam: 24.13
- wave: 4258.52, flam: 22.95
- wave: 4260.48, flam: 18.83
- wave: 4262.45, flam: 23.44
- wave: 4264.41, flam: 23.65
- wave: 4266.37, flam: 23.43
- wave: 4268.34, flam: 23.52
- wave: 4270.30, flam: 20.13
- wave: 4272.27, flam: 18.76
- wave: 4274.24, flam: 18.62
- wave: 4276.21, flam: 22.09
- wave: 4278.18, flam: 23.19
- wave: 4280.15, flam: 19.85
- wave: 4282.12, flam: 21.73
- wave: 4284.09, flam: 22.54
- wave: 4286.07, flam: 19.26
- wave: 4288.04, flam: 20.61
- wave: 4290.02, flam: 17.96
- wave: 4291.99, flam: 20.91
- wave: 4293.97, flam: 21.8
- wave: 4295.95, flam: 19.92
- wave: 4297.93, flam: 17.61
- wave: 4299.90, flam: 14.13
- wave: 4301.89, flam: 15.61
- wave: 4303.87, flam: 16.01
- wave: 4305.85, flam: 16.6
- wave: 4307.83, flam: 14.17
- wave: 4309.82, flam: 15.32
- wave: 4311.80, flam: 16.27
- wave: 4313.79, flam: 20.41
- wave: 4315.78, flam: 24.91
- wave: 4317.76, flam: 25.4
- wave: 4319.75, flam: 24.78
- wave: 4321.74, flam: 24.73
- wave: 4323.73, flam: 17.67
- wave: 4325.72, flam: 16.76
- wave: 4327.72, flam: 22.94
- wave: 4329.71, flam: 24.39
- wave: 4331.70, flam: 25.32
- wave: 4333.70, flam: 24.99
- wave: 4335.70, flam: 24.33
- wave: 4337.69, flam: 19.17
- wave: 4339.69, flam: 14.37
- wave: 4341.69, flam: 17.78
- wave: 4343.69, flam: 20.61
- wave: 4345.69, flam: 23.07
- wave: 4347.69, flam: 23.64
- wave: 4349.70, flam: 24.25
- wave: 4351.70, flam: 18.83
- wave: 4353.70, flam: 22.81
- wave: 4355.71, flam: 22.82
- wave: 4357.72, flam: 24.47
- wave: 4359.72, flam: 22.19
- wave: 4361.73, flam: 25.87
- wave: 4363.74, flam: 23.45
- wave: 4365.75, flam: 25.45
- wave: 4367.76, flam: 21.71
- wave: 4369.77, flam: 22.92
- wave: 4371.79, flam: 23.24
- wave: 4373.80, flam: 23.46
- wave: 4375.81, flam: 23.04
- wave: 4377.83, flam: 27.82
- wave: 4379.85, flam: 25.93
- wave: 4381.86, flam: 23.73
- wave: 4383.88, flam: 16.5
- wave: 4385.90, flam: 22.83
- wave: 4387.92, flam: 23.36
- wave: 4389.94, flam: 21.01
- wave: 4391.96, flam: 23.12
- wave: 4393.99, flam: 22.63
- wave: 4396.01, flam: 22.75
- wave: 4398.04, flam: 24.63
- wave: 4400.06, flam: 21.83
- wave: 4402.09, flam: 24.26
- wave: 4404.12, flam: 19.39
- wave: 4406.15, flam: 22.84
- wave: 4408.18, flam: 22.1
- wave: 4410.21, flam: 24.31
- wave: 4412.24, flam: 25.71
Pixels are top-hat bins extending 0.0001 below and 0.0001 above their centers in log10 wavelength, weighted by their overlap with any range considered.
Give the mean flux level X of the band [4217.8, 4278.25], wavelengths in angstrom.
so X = 21.7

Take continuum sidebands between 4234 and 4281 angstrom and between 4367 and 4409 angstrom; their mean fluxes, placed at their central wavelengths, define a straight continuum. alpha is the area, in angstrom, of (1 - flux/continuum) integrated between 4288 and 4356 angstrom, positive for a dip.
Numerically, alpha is 6.2 angstrom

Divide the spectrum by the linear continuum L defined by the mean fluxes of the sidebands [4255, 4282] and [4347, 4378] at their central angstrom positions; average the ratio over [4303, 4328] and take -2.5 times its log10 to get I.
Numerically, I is 0.15 mag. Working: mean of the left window 21.7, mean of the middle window 19.6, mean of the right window 23.4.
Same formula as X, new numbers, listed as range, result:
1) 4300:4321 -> 18.8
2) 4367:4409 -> 22.8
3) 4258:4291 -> 21.2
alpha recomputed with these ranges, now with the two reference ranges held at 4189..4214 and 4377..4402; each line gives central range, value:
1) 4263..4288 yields 1.60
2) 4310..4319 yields 0.65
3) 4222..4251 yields 1.93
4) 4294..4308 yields 3.73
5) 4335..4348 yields 1.58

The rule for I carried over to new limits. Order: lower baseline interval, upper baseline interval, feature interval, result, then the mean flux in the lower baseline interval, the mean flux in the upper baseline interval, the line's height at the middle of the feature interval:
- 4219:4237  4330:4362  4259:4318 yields 0.09 mag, 21.1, 22.1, 21.6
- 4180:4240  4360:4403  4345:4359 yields 0.01 mag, 22.1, 23.3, 23.1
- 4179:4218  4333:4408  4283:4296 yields 0.11 mag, 22.6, 22.6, 22.6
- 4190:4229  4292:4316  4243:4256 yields -0.09 mag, 22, 17.6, 20.2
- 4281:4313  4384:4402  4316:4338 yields -0.18 mag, 18.2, 22.5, 19.5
